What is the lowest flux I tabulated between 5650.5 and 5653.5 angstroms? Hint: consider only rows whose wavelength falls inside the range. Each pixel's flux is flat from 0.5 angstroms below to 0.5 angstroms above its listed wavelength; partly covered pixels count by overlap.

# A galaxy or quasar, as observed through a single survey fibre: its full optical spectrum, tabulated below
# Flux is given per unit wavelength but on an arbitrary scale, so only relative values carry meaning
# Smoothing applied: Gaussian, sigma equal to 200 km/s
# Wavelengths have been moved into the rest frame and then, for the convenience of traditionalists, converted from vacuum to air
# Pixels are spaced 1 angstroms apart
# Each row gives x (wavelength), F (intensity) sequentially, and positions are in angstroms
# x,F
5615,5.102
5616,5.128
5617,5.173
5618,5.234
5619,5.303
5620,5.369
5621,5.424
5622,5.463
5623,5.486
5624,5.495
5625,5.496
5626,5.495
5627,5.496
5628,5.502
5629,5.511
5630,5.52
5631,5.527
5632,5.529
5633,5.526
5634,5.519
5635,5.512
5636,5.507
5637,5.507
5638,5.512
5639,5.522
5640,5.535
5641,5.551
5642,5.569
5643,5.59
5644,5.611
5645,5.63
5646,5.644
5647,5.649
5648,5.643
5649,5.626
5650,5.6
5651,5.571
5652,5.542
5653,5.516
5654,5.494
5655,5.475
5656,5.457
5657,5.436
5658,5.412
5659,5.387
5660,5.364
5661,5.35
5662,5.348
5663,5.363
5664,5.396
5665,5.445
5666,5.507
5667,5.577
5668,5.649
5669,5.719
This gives 5.516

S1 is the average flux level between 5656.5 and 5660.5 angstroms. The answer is 5.4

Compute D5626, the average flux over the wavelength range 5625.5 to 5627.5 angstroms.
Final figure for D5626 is 5.5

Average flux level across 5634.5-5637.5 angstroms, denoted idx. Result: 5.51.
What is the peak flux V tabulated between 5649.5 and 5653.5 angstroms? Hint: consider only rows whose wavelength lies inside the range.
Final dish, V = 5.6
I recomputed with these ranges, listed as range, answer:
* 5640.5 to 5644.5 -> 5.551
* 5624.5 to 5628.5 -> 5.495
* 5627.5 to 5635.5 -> 5.502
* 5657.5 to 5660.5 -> 5.364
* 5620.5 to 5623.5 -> 5.424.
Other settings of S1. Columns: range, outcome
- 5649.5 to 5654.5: 5.54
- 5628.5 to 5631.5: 5.52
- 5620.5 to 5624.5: 5.47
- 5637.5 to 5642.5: 5.54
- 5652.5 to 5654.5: 5.5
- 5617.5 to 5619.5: 5.27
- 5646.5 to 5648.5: 5.65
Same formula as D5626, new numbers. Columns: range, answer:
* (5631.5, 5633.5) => 5.53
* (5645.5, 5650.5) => 5.63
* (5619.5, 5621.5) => 5.4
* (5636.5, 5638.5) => 5.51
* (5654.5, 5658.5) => 5.44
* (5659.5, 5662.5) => 5.35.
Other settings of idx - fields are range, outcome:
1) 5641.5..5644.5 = 5.59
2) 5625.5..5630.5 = 5.5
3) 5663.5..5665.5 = 5.42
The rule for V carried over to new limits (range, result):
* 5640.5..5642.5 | 5.569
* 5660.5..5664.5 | 5.396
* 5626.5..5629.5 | 5.511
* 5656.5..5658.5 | 5.436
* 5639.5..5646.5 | 5.644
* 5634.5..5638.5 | 5.512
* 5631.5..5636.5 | 5.529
